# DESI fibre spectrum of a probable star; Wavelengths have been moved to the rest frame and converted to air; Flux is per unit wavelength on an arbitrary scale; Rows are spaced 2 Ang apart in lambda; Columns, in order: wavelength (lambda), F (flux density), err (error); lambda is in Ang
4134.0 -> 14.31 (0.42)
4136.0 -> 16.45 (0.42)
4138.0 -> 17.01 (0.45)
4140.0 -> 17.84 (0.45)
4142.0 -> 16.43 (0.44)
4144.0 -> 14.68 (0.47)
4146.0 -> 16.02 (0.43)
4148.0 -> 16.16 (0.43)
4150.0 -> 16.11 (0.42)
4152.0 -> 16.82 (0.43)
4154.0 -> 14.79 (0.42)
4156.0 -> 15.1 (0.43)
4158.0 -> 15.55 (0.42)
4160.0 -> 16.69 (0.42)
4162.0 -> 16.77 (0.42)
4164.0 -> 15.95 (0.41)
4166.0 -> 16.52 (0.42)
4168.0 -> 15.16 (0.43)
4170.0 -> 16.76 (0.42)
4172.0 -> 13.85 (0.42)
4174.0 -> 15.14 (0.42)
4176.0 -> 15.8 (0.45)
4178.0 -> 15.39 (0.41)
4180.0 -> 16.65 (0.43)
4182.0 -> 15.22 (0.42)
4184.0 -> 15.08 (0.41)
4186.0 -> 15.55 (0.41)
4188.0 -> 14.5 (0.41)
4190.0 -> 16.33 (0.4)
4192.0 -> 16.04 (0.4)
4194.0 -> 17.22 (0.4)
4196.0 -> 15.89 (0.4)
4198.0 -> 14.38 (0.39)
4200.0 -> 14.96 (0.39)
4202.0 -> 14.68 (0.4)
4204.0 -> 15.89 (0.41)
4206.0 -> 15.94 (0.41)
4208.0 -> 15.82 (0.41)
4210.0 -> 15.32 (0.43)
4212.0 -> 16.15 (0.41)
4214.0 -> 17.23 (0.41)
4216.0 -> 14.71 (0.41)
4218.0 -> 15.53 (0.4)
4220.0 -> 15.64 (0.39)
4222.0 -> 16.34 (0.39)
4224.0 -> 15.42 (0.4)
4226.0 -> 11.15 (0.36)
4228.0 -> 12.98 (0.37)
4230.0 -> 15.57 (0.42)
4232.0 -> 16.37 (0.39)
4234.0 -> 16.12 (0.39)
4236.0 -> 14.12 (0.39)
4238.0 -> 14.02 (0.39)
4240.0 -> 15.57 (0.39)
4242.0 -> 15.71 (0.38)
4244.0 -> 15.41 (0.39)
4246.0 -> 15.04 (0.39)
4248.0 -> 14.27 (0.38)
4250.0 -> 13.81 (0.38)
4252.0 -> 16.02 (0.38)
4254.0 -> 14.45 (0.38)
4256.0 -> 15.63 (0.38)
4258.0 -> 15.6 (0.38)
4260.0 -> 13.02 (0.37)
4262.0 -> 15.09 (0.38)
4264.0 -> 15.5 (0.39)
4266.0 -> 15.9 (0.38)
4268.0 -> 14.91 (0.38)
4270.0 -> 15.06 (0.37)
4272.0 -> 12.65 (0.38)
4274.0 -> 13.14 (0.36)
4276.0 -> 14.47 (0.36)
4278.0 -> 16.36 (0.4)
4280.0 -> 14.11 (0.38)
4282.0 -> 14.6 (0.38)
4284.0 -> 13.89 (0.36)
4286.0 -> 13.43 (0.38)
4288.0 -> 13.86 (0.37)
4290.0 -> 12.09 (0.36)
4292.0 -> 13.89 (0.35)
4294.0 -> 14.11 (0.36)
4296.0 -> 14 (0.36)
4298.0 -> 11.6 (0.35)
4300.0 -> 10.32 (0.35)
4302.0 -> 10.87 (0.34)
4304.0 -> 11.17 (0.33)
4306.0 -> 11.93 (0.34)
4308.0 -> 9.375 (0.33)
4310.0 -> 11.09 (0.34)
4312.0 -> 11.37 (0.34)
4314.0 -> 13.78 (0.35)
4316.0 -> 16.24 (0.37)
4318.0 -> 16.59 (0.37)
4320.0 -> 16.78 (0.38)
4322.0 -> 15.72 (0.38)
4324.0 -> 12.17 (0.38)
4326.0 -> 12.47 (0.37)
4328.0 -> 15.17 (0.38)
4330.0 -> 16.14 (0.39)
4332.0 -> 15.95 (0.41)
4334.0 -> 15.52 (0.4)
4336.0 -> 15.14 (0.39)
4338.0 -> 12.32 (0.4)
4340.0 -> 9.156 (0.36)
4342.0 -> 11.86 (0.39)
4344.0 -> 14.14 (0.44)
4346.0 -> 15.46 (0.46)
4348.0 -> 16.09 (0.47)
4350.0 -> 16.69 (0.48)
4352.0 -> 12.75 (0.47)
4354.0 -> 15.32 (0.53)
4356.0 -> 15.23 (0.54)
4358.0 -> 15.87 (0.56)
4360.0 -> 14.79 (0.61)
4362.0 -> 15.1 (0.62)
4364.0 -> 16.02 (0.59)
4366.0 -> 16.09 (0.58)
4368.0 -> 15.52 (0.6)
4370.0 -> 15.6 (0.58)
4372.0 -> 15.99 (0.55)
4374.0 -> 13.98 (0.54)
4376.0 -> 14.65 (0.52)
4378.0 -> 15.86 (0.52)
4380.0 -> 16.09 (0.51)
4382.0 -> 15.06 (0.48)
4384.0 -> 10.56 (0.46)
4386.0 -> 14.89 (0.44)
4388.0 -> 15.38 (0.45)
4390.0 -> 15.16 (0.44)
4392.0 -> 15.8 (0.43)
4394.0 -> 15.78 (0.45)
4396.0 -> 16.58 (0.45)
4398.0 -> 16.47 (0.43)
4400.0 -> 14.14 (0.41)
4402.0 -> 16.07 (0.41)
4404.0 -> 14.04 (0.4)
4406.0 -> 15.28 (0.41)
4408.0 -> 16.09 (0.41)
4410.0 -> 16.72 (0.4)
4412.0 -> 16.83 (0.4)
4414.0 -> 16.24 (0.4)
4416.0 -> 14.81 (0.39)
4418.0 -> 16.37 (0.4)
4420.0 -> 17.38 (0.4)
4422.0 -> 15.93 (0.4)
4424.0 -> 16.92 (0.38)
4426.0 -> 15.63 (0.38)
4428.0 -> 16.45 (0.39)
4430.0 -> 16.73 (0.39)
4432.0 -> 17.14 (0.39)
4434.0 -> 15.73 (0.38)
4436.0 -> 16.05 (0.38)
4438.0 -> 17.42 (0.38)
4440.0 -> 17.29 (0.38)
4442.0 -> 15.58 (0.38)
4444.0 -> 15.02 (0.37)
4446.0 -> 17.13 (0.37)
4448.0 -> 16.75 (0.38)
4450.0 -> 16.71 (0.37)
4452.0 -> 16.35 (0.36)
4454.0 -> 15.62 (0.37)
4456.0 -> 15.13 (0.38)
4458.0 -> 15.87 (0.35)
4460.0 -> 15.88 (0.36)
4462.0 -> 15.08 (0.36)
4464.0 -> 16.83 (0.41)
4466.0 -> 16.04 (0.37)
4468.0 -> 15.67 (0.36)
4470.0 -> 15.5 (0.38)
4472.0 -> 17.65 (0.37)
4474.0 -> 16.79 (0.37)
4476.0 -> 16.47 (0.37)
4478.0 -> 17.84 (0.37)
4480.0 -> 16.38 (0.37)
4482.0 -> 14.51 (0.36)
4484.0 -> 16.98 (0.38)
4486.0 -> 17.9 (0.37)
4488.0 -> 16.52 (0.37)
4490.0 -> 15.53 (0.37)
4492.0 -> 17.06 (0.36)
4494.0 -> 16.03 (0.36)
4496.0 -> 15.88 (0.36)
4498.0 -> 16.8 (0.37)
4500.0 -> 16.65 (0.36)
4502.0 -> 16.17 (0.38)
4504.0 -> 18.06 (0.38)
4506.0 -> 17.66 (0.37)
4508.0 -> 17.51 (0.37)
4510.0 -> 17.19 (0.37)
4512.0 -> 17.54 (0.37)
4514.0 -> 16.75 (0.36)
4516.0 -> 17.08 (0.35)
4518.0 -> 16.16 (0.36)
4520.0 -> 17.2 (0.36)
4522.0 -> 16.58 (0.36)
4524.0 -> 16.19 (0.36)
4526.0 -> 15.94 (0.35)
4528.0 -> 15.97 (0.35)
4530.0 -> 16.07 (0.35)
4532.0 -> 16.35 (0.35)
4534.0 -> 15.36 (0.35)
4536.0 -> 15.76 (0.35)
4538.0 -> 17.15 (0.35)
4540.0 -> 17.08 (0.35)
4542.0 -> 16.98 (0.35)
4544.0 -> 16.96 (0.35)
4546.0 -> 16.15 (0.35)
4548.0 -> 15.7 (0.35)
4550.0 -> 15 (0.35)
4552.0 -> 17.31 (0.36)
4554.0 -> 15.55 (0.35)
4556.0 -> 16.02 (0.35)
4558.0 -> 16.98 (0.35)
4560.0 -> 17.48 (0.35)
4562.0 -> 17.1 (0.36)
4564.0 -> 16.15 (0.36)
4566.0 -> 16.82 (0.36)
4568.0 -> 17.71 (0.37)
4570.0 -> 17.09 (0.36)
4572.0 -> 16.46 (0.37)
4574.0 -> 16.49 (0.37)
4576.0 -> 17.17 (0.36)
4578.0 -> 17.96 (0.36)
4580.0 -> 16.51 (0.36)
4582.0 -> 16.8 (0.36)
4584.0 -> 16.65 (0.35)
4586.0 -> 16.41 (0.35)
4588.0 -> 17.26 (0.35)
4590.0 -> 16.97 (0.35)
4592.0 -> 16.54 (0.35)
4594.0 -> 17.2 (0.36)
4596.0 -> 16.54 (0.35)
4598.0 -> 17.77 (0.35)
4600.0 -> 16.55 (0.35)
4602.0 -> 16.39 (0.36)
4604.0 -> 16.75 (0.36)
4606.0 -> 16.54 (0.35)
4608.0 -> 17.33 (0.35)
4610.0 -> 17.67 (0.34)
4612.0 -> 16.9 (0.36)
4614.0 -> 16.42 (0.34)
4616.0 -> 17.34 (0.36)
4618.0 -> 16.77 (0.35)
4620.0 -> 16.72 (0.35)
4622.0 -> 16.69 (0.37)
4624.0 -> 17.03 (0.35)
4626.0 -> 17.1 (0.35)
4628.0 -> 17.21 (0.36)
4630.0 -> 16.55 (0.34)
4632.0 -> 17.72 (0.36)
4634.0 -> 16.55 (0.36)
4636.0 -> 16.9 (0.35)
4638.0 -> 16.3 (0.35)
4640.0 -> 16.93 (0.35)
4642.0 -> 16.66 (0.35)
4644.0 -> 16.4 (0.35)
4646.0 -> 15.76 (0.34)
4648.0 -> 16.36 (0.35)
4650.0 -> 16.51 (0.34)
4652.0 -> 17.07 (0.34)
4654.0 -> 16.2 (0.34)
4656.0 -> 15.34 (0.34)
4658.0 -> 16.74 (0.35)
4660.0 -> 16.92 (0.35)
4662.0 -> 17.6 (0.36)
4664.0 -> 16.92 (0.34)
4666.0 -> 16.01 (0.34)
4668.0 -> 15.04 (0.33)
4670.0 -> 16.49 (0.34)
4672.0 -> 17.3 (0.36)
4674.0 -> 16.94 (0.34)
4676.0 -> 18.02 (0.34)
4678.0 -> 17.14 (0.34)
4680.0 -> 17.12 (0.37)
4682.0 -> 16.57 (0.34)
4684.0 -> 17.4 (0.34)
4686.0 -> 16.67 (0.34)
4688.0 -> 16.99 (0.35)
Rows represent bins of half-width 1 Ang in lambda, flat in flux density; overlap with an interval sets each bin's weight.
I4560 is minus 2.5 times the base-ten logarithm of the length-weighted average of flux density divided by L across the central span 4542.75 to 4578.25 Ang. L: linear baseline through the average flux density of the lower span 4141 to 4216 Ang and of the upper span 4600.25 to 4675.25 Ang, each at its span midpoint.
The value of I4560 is -0.01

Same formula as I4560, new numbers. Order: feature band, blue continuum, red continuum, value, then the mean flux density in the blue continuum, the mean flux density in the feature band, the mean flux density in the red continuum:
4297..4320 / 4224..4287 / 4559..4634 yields 0.207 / 14.7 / 12.4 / 16.9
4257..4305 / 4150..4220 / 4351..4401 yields 0.126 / 15.7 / 13.7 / 15.1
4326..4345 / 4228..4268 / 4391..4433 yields 0.128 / 15.1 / 13.9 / 16.1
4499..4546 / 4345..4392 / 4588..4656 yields -0.037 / 15.2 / 16.7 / 16.8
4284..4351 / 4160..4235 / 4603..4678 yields 0.172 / 15.5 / 13.5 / 16.8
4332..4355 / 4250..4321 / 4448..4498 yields 0.034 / 13.8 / 14.1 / 16.3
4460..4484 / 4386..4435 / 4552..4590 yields 0.002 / 16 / 16.3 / 16.8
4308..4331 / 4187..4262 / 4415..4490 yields 0.114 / 15.2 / 14.1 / 16.3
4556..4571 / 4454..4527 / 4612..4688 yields -0.023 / 16.5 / 17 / 16.7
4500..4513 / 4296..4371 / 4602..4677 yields -0.116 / 14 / 17.3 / 16.7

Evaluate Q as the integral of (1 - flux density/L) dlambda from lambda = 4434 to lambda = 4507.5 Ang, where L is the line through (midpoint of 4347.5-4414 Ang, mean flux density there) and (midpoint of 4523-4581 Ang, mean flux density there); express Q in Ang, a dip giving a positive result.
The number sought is -2.0 Ang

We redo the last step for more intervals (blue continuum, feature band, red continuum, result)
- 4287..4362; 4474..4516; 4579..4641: -3.2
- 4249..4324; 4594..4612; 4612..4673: -0.7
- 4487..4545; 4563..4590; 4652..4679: -0.4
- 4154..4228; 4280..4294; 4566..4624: 1.9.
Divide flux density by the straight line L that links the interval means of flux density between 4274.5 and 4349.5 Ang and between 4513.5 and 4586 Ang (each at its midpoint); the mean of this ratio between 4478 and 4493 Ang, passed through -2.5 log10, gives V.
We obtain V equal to -0.05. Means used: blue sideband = 13.6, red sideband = 16.6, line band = 16.5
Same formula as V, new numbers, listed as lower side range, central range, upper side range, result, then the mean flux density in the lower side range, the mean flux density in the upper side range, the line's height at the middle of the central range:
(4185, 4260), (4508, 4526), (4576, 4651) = -0.02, 15.3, 16.8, 16.4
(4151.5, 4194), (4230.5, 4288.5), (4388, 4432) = 0.07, 15.7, 16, 15.8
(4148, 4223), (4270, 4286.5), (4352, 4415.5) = 0.10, 15.7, 15.3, 15.5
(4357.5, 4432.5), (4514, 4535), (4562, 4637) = 0.01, 15.6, 16.9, 16.4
